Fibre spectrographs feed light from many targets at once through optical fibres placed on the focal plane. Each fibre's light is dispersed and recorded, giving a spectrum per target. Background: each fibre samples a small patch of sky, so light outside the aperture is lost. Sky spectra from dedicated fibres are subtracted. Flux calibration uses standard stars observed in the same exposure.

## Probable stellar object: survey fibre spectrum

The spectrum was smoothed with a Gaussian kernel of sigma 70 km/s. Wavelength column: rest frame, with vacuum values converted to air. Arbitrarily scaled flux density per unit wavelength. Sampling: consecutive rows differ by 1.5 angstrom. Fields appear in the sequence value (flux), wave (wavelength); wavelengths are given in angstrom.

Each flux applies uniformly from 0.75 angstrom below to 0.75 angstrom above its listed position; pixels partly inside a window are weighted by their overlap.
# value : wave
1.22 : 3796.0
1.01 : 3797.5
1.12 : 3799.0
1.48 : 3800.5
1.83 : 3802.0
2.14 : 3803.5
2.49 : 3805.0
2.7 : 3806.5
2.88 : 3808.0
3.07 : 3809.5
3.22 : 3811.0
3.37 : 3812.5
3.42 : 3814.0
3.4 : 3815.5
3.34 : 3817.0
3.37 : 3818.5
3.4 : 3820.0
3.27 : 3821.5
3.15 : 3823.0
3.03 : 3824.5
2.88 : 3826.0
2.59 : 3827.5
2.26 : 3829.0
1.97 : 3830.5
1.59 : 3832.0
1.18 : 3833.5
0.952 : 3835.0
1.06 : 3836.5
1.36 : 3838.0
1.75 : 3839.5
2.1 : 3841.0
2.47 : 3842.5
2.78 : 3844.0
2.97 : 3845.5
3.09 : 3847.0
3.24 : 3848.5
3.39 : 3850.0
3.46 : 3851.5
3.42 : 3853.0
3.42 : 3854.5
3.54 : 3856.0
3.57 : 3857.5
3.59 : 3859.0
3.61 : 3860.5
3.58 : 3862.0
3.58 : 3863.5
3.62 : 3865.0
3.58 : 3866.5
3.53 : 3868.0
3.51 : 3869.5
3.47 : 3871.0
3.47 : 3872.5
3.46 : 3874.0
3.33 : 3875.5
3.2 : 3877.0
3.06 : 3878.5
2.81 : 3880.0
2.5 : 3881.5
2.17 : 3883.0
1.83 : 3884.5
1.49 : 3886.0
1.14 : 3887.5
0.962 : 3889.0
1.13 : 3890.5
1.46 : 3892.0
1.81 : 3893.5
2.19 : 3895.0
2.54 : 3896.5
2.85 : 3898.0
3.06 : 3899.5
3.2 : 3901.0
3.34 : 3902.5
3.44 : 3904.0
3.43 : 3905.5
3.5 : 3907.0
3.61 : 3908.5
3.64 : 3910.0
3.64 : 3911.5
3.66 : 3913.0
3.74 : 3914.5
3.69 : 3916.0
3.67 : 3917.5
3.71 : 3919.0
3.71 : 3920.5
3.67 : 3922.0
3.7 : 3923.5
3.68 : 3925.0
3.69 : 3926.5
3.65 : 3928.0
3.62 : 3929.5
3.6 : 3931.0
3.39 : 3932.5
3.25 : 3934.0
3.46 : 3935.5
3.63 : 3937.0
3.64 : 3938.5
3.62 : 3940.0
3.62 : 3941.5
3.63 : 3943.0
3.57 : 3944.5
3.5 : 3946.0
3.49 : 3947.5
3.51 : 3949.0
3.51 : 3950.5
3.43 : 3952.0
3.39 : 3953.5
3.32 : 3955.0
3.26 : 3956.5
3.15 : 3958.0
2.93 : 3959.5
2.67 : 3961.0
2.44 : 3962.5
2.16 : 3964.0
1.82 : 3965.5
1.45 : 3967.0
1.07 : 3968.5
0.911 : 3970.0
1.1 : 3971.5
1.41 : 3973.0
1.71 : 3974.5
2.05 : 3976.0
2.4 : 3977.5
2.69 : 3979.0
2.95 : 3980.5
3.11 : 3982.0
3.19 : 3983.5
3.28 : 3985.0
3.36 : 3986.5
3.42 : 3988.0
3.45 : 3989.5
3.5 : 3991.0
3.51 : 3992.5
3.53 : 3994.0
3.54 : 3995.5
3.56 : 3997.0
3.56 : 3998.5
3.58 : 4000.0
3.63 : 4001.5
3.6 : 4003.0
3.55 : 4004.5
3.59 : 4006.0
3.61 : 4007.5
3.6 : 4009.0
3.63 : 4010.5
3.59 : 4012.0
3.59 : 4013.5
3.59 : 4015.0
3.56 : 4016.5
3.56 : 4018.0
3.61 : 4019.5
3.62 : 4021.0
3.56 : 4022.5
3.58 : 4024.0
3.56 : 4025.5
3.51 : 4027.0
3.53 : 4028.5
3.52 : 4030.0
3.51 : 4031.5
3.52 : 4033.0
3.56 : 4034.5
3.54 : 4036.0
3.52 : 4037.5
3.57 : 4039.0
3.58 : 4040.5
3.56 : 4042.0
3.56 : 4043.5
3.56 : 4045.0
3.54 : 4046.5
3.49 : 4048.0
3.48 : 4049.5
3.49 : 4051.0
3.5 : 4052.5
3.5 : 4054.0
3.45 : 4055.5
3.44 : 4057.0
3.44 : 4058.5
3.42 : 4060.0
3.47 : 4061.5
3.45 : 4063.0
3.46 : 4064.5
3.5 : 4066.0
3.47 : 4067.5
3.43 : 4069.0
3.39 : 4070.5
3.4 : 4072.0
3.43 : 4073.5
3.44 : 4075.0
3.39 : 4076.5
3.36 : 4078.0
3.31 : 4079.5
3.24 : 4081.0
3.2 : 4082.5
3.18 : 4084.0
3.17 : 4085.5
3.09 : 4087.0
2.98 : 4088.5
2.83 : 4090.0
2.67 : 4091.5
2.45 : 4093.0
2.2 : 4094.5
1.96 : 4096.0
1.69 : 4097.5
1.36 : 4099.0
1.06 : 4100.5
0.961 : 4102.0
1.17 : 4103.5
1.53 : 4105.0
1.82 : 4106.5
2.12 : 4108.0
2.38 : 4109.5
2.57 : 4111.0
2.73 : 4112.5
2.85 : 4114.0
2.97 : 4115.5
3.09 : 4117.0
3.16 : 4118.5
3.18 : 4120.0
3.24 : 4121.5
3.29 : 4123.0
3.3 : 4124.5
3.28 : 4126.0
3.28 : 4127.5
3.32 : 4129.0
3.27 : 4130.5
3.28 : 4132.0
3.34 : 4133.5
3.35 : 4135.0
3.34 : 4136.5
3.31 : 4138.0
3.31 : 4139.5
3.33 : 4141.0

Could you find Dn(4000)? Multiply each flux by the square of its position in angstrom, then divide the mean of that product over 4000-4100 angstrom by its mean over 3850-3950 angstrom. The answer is 1.12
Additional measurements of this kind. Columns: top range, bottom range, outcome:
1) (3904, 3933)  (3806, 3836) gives 1.39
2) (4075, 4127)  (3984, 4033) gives 0.78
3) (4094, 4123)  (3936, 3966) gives 0.75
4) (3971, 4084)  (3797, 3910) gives 1.35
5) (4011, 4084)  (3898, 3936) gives 1.05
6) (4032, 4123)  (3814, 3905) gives 1.22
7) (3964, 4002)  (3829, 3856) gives 1.21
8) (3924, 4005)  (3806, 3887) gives 1.13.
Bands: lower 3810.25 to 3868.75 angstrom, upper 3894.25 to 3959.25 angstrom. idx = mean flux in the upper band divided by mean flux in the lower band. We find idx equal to 1.2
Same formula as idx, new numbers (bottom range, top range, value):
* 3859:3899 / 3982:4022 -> 1.30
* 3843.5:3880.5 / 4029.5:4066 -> 1.04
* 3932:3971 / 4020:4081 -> 1.17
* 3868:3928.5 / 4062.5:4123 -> 0.92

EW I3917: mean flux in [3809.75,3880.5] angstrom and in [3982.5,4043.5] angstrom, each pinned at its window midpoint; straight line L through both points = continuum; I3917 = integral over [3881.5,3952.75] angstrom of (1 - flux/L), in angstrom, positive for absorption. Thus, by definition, 2.0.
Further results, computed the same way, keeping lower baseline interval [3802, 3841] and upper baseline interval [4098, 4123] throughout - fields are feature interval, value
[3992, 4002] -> -4.9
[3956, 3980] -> 3.3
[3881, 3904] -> 3.0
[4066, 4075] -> -4.3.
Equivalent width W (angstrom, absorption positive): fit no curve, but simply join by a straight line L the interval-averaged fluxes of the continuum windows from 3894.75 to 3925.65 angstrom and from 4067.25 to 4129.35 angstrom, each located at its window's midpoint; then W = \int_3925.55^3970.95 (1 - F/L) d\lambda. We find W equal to 3.16 angstrom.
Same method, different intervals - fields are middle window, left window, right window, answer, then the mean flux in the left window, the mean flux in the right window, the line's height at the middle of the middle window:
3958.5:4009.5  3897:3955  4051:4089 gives 9.4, 3.52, 3.37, 3.46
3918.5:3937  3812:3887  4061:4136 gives -4.7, 2.88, 2.86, 2.87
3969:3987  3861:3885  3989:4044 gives 6.0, 3.19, 3.56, 3.46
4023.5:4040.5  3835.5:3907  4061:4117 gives -4.9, 2.8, 2.72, 2.74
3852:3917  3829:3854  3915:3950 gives -3.0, 2.31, 3.6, 2.92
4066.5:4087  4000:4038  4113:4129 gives 0.1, 3.57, 3.16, 3.34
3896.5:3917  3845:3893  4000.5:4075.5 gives -2.3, 2.94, 3.53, 3.07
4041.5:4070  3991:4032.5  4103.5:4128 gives -2.3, 3.57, 2.74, 3.22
